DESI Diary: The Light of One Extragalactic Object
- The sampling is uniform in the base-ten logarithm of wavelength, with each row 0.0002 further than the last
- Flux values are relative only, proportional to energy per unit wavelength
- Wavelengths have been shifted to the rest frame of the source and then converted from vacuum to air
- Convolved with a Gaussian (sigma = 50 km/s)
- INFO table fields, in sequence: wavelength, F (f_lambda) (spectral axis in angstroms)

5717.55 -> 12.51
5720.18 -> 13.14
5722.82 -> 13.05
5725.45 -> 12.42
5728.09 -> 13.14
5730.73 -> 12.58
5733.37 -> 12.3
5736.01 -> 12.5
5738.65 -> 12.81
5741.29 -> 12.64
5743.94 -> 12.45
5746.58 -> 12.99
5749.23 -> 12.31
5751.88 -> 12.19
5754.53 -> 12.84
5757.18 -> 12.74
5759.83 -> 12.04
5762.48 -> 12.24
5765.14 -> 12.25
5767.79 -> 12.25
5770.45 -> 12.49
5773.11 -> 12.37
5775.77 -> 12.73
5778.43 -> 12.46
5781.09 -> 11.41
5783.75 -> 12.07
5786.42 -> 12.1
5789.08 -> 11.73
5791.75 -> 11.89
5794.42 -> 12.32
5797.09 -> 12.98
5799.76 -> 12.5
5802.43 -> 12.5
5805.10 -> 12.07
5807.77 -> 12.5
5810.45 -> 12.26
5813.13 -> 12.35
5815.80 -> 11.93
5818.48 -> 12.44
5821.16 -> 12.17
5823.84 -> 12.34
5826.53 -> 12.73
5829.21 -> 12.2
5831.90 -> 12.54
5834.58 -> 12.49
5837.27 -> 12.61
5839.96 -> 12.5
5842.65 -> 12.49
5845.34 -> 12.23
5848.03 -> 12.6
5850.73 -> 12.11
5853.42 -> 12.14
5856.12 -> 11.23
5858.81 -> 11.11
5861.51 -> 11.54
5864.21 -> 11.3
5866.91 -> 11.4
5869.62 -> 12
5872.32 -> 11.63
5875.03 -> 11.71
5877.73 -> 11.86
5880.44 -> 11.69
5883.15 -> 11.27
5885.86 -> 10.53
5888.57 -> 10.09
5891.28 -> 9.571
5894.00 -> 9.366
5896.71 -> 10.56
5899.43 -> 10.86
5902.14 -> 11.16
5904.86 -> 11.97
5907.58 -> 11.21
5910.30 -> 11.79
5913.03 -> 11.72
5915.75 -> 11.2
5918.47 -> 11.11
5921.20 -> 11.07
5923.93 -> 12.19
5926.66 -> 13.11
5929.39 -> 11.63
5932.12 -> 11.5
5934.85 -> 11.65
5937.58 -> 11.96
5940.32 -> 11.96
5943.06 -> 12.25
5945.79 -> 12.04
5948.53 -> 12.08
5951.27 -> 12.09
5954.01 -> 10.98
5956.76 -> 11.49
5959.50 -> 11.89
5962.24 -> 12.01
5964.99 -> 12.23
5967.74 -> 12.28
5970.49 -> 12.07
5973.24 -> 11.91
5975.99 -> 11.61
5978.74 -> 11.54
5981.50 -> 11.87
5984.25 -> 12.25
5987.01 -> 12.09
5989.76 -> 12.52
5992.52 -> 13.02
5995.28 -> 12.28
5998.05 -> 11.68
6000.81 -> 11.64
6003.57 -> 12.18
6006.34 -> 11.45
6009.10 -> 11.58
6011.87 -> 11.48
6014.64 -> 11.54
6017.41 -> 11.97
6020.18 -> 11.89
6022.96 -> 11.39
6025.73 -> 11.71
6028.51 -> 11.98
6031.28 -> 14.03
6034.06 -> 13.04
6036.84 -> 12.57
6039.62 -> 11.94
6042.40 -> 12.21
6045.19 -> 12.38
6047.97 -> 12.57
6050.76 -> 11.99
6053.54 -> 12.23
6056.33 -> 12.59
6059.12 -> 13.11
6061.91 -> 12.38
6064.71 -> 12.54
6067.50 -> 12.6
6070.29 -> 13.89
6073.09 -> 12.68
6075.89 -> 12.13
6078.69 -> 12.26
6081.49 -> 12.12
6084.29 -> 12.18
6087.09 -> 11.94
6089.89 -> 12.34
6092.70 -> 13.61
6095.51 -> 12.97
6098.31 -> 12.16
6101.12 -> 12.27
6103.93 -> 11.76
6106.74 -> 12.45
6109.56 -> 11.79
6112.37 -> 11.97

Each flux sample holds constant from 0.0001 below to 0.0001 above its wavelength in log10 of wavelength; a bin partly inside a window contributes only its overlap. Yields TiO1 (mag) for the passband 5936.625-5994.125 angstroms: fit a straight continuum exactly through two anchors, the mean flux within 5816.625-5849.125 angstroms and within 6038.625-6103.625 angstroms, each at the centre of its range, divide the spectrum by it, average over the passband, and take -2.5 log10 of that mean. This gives 0.04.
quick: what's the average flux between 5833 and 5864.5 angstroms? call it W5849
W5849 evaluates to 12.1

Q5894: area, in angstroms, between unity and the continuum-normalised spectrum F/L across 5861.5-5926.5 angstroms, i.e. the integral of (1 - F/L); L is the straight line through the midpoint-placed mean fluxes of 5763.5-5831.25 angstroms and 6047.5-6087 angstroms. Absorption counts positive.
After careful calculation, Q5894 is 6.0 angstroms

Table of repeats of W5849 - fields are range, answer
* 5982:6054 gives 12.1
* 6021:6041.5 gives 12.4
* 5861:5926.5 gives 11.2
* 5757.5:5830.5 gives 12.3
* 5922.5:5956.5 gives 11.9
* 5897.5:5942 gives 11.6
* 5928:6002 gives 11.9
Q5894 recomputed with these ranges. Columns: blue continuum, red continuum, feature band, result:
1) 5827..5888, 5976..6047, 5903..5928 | 0.52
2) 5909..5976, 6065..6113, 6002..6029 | 0.94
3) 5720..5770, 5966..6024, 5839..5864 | 0.68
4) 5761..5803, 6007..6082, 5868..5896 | 3.01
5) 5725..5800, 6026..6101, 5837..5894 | 4.22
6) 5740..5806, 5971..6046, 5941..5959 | 0.45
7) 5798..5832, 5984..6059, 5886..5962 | 5.16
